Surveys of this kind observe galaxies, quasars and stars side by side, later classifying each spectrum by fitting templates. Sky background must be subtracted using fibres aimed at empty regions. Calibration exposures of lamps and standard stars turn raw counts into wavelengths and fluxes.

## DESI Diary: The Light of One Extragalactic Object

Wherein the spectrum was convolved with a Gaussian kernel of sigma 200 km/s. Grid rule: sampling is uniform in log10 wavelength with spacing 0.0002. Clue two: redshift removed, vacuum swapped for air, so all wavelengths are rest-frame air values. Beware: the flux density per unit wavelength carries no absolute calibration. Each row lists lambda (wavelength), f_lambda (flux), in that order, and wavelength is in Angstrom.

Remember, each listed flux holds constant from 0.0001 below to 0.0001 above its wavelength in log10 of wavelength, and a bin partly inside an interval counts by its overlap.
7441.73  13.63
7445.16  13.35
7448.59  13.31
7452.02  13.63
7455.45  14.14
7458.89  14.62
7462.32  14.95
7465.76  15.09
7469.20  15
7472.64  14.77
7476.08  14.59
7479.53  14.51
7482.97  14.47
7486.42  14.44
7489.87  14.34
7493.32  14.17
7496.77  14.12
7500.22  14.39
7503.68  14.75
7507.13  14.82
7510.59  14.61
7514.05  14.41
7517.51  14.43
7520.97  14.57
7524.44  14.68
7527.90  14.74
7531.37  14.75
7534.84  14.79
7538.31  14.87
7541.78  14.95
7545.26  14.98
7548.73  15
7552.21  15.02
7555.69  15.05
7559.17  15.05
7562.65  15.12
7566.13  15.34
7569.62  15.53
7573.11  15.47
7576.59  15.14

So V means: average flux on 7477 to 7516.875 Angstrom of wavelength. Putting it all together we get 14.5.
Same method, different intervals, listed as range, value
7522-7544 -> 14.8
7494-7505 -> 14.4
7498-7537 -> 14.6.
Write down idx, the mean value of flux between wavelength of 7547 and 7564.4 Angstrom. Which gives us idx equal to 15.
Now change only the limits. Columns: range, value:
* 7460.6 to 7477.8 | 14.9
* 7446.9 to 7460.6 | 13.9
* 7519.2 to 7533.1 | 14.7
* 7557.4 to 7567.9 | 15.2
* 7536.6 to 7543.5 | 14.9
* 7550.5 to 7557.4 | 15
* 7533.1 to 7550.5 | 14.9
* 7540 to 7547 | 15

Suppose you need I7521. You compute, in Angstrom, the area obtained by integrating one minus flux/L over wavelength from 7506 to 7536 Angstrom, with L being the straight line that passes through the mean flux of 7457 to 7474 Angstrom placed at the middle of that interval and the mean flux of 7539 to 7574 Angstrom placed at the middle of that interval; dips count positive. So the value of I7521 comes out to 0.8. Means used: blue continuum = 14.9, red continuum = 15.1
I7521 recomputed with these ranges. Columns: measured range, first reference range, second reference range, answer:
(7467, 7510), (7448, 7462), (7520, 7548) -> -0.5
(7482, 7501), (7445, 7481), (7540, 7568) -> 0.4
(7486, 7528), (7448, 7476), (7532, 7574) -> 0.8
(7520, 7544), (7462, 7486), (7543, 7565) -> 0.3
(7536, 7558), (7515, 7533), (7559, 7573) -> 0.0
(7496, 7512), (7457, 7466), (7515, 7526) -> 0.1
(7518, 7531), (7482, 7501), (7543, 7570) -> 0.1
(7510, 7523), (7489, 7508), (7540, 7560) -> 0.1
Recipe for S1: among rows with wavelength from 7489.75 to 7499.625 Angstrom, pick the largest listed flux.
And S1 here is 14.34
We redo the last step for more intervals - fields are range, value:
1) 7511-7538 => 14.79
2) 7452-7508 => 15.09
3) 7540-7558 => 15.05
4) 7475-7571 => 15.53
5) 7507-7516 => 14.82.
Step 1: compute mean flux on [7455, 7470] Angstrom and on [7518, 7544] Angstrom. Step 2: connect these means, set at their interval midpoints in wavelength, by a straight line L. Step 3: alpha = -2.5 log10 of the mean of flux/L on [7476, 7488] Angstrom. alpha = 0.02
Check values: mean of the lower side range 14.8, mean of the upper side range 14.8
